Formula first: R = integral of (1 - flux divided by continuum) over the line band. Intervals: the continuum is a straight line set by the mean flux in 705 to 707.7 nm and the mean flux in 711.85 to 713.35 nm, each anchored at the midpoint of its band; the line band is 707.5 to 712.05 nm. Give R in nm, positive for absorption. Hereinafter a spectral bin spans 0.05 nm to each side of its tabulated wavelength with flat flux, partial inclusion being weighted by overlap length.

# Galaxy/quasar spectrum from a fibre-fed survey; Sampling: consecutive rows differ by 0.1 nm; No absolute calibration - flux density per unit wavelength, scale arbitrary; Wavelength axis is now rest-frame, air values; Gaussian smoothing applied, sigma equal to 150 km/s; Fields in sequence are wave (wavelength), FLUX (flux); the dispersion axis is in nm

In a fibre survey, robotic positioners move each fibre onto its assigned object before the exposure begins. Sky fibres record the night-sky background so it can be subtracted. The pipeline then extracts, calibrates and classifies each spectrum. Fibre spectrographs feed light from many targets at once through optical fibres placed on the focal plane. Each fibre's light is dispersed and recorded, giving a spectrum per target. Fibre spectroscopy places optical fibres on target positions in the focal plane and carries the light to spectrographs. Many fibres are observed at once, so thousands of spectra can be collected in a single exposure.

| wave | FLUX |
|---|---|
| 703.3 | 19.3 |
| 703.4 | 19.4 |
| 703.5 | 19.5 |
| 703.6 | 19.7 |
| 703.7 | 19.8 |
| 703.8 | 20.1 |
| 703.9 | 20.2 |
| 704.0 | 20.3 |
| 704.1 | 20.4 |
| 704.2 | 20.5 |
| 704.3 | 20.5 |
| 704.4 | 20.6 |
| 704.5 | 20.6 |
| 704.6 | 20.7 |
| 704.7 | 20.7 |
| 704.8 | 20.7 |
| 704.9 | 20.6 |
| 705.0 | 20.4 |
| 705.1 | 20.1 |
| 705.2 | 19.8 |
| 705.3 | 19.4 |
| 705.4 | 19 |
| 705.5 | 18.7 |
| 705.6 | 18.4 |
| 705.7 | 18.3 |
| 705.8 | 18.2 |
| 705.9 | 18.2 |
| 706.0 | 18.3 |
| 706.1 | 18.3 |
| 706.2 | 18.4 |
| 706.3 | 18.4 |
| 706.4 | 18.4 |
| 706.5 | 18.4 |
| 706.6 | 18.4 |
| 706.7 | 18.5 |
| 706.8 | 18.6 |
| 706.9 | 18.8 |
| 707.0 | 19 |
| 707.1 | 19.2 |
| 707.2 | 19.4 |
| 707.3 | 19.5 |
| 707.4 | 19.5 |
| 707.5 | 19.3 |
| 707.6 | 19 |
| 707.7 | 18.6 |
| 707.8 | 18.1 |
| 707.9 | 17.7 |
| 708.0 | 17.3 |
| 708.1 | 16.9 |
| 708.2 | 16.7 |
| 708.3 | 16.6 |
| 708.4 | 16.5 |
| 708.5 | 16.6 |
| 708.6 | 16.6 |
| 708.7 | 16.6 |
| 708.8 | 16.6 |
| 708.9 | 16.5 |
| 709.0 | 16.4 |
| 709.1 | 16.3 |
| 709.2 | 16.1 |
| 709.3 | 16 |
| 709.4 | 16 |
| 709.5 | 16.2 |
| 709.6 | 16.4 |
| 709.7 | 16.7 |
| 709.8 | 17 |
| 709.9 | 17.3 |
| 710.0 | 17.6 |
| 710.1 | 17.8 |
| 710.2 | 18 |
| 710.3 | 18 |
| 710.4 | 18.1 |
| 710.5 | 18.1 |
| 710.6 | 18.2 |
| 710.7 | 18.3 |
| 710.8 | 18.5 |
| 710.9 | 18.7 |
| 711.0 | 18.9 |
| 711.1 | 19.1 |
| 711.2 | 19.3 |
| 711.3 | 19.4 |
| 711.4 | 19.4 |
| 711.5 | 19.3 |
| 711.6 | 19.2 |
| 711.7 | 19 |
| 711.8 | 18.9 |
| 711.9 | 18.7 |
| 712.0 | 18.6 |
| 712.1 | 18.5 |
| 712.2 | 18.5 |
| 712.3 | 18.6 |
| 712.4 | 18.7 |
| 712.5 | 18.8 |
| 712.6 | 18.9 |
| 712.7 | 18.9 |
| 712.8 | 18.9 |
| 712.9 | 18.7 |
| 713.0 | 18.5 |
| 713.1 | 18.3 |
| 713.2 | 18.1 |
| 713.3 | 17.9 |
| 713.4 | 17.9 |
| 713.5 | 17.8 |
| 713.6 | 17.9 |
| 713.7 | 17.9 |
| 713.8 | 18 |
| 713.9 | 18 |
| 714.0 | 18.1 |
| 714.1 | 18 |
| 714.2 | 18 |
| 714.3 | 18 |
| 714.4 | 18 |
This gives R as 0.24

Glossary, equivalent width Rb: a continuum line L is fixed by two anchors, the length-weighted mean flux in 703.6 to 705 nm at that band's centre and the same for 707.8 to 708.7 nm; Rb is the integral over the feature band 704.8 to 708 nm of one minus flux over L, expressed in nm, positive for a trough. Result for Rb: -0.06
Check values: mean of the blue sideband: 20.4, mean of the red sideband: 16.9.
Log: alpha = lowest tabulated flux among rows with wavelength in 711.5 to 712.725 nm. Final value 18.5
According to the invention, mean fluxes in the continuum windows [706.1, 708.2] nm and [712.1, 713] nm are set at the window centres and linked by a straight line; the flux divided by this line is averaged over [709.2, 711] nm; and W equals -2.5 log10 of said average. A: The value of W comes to 0.070 mag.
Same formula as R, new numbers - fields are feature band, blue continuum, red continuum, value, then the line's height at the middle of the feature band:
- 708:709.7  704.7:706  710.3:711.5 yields 0.22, 18.9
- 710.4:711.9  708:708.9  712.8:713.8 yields -0.12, 17.5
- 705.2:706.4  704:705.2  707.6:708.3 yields 0.05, 19.4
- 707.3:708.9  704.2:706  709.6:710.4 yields 0.07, 18.3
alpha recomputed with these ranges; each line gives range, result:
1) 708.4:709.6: 16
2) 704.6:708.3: 16.6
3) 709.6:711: 16.4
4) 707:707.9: 17.7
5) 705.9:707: 18.3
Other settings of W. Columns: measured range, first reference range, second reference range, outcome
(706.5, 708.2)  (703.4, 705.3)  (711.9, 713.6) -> 0.06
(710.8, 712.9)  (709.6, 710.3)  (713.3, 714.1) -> -0.07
